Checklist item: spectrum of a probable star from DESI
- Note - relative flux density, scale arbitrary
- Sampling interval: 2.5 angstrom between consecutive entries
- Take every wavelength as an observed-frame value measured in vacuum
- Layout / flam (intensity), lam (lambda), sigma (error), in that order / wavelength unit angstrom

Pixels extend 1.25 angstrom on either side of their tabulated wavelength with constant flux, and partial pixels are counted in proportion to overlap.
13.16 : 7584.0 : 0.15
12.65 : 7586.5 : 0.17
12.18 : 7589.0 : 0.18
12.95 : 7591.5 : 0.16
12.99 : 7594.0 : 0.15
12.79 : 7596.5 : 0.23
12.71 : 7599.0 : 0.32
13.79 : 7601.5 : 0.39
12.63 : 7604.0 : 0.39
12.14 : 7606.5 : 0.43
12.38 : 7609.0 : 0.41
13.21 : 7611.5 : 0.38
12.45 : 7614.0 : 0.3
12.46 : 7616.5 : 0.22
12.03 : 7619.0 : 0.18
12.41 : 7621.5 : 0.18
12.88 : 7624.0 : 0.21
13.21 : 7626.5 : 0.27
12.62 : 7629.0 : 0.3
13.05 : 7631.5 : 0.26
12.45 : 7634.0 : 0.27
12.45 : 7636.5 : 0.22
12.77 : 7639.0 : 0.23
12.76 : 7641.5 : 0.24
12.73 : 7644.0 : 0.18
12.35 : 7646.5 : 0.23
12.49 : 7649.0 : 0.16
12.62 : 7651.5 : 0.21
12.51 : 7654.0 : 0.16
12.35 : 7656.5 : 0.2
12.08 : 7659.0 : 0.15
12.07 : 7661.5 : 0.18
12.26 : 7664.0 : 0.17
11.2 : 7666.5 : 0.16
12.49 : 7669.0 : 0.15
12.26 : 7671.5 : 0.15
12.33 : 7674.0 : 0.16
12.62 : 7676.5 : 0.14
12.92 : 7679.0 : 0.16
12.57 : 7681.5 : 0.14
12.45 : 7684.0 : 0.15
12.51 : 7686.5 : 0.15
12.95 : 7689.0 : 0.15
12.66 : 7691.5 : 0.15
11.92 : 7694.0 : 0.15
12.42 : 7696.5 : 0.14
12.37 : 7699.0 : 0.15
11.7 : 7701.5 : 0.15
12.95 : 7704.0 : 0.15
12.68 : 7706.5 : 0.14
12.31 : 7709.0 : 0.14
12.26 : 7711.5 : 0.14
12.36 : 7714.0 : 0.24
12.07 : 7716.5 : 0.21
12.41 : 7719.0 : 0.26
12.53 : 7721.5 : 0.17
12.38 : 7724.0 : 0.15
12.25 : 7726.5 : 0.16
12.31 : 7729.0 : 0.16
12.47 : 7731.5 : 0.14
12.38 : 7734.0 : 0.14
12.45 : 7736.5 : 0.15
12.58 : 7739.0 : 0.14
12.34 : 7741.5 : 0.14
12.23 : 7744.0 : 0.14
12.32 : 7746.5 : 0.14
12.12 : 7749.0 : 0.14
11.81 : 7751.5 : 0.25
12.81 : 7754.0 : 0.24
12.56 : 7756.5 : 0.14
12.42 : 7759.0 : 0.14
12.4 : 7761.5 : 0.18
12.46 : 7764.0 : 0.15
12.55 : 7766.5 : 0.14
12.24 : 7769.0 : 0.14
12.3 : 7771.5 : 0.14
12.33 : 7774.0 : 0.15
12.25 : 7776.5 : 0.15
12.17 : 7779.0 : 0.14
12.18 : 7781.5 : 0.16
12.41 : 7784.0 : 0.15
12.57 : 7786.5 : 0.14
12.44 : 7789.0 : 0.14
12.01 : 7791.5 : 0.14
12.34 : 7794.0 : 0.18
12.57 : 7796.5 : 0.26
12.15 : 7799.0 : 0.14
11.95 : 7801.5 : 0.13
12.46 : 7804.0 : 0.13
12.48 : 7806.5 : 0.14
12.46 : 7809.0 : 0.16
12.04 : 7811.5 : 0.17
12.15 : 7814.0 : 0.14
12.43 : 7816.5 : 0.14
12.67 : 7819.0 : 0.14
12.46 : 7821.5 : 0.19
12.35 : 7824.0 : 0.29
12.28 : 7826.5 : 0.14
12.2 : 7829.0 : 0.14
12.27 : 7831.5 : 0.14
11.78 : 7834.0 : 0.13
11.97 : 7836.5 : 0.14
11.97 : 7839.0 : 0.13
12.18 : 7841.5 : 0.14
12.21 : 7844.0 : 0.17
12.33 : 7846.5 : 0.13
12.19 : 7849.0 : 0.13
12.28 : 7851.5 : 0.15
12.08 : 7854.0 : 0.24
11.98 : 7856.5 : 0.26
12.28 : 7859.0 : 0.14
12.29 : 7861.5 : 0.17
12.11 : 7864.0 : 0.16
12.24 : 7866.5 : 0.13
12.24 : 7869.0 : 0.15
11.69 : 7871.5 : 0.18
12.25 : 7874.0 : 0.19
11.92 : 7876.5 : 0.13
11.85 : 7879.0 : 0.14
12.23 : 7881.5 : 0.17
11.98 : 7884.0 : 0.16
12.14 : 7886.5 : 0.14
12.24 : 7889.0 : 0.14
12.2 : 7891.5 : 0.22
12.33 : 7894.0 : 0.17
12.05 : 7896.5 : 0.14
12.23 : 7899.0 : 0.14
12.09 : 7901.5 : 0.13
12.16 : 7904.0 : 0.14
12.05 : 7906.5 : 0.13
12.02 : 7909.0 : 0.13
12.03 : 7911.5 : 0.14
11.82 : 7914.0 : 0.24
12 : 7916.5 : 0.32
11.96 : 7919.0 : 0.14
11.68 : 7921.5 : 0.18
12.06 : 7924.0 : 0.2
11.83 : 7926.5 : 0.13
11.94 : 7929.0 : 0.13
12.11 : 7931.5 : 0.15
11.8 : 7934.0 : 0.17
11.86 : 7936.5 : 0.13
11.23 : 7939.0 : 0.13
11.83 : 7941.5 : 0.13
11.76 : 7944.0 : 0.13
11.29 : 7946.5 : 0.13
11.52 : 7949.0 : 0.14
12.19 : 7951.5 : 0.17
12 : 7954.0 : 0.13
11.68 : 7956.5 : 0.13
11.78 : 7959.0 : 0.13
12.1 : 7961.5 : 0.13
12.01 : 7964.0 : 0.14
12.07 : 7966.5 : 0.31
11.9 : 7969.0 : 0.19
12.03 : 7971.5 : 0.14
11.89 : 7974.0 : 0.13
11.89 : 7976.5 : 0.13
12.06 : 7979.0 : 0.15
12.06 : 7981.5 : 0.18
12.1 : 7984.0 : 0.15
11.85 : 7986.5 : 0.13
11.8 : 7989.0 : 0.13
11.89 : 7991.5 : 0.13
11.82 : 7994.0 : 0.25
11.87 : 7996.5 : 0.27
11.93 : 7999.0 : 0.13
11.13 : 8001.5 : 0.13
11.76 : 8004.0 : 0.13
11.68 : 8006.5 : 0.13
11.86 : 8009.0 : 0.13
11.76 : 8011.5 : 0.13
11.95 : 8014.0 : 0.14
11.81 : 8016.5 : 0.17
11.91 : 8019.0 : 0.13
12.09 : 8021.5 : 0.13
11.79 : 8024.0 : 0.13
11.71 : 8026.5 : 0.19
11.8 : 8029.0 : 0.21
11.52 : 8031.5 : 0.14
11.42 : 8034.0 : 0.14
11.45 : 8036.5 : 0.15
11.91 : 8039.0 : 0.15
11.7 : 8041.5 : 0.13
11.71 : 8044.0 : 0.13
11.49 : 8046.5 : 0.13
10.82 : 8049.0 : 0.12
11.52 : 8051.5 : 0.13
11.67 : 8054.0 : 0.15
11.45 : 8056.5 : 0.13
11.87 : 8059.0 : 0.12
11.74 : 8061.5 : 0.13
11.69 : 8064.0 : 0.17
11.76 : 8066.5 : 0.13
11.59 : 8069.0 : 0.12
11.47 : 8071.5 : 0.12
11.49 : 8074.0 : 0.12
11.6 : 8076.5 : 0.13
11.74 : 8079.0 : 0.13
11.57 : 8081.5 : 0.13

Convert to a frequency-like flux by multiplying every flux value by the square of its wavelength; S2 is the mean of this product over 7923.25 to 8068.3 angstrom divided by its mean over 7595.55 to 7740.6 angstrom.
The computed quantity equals 1.0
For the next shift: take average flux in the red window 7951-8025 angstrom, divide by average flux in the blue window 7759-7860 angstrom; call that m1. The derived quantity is 1.0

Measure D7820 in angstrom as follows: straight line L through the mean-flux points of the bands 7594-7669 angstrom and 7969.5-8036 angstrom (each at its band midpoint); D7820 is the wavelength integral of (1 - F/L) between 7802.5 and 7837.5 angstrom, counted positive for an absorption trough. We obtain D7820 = -0.3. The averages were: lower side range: 12.6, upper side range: 11.8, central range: 12.3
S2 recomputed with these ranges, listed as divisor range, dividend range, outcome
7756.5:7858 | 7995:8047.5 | 1.01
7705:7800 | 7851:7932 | 1.01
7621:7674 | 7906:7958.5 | 1.02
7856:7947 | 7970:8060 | 1.01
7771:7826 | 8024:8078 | 1.00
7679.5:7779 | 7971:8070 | 1.02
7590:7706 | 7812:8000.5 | 1.02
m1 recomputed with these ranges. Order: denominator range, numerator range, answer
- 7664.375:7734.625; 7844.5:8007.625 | 0.97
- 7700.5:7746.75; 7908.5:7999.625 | 0.96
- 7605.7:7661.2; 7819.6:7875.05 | 0.97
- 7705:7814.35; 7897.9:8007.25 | 0.96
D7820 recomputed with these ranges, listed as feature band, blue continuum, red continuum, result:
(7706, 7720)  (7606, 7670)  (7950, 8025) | 0.03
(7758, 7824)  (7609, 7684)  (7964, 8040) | -0.62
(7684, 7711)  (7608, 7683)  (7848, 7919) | -0.06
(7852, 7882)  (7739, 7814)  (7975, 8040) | 0.05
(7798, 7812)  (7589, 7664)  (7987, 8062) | -0.08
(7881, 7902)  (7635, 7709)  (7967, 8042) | -0.25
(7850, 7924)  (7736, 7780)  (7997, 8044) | -0.22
